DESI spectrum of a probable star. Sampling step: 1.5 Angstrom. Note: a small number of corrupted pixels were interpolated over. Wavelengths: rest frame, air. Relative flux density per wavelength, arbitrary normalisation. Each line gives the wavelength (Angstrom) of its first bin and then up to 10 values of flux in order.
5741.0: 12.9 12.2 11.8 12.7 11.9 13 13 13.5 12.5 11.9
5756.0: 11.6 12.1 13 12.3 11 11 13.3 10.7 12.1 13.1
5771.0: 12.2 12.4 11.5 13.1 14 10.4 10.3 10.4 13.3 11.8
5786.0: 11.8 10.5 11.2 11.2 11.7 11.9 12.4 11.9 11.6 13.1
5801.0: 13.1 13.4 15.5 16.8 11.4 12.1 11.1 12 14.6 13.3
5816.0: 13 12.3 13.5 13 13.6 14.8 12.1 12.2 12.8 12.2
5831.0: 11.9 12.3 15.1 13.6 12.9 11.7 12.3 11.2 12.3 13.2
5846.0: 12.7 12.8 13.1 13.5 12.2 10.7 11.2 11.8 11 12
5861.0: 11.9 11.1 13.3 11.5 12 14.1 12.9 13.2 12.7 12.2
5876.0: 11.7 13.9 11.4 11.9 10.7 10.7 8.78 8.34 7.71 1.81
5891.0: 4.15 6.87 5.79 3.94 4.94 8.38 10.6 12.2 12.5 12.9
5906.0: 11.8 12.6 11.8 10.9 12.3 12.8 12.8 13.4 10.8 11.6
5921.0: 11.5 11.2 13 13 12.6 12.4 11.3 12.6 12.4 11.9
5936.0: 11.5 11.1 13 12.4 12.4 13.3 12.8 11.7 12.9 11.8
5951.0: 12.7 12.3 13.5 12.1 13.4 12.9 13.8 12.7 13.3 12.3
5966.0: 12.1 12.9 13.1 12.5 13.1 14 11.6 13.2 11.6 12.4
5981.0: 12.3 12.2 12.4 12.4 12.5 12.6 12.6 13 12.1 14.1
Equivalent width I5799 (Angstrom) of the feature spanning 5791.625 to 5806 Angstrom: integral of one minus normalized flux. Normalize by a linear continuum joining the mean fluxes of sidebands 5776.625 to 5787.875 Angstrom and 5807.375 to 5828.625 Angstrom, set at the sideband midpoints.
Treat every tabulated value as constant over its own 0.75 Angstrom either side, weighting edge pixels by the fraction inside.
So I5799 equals -1.14 Angstrom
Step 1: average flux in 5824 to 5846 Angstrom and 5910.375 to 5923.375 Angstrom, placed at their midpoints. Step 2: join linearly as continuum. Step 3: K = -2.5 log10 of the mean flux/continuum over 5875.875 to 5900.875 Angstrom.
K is 0.42 mag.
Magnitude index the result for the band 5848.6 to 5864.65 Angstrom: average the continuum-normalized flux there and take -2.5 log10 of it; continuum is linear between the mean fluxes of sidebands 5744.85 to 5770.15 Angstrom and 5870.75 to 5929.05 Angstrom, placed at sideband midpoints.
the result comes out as -0.08 mag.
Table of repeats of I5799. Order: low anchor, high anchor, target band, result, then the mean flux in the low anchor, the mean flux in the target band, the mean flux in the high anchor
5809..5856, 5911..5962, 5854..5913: 9.6 Angstrom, 12.7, 10.5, 12.4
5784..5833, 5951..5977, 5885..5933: 9.4 Angstrom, 12.6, 10.3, 12.9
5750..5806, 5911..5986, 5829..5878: -0.3 Angstrom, 12.2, 12.4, 12.5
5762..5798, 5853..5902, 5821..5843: -3.7 Angstrom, 11.8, 12.8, 10.2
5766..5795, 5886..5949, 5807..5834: -3.0 Angstrom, 11.8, 12.8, 10.8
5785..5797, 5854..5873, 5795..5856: -4.8 Angstrom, 11.6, 12.8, 12.2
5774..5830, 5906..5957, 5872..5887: 1.3 Angstrom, 12.5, 11.3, 12.3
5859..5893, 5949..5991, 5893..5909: 2.3 Angstrom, 10.7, 9.63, 12.7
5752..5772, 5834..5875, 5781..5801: 0.6 Angstrom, 12.1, 11.8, 12.4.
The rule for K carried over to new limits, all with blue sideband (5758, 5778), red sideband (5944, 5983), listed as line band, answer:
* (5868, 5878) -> -0.04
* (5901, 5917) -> 0.02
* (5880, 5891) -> 0.46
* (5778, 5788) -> 0.10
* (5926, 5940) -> 0.04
